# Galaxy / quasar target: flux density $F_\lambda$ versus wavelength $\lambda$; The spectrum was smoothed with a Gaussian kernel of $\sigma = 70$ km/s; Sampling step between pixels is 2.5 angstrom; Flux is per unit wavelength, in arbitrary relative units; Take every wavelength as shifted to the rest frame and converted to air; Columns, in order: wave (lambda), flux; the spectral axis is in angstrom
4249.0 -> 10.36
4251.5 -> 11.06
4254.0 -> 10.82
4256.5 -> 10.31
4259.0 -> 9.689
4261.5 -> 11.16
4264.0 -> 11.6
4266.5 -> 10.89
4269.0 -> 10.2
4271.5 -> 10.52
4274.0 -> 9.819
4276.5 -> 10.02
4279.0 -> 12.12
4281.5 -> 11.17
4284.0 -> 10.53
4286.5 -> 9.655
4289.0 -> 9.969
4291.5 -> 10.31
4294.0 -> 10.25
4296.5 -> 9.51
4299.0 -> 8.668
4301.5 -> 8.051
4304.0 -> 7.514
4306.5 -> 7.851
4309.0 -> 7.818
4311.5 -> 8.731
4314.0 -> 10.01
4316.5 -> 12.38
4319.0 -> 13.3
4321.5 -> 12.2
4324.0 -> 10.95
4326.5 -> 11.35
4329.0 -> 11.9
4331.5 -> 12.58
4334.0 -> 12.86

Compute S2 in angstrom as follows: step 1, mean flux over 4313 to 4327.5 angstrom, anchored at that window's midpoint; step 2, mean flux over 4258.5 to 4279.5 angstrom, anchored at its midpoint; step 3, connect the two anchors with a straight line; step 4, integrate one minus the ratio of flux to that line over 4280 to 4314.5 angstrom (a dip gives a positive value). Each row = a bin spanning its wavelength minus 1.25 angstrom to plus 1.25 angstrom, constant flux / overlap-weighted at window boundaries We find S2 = 5.9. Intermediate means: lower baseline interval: 10.7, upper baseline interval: 11.7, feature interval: 9.29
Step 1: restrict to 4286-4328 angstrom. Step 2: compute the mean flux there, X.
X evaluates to 9.93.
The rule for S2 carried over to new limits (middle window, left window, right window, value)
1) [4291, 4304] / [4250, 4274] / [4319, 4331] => 2.5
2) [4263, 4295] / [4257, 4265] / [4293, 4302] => -1.8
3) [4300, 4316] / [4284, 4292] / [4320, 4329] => 3.5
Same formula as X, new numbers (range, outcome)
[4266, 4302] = 10.1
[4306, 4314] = 8.45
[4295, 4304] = 8.61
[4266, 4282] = 10.6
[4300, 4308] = 7.83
